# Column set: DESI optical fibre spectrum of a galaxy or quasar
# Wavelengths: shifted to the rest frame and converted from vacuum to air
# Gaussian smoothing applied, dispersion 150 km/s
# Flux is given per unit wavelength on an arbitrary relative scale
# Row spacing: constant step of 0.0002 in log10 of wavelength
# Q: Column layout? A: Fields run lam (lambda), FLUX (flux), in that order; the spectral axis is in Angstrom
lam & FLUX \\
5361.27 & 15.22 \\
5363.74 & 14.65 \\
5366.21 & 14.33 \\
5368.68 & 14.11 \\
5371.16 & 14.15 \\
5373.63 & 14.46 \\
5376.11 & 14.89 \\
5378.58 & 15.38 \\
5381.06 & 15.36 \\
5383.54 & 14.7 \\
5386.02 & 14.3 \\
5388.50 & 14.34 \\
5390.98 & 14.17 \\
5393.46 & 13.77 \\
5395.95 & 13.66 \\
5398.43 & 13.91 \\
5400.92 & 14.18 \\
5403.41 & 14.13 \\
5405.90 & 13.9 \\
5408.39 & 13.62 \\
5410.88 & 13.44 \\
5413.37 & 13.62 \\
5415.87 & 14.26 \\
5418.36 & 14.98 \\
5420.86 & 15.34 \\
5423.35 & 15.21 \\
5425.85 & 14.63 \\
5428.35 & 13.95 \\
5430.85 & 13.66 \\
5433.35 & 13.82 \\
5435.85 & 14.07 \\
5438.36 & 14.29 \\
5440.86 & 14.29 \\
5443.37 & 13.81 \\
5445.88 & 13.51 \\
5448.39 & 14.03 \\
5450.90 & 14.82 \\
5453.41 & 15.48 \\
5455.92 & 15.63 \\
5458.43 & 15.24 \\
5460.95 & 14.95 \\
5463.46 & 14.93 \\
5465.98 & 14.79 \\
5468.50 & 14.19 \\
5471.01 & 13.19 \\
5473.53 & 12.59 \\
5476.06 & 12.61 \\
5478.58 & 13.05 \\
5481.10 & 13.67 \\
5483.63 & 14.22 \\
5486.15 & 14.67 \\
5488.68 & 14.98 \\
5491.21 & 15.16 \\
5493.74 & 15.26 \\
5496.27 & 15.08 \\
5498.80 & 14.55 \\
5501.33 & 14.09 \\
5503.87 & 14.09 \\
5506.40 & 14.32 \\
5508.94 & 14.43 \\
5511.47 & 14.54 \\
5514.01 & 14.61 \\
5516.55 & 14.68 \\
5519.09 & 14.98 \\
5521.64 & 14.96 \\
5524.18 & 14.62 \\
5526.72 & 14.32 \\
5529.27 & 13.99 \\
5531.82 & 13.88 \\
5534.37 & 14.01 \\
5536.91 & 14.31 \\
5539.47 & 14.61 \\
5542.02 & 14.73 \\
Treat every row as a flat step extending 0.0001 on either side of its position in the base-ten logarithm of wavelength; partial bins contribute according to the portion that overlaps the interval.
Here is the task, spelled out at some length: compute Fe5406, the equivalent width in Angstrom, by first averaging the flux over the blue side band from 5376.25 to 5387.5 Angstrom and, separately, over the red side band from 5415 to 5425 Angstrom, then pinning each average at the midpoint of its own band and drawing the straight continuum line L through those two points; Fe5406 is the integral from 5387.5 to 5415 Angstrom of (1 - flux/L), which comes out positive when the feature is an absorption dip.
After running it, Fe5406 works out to 1.9 Angstrom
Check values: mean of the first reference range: 14.9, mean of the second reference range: 15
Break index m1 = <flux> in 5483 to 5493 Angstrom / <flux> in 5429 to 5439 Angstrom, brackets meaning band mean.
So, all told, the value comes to 1.06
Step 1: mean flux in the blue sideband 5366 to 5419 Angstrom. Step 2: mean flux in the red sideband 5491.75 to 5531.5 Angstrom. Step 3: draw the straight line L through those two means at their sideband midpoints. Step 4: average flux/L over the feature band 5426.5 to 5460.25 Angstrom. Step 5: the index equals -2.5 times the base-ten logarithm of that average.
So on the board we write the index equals 0.00 mag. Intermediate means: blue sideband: 14.2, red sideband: 14.6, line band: 14.4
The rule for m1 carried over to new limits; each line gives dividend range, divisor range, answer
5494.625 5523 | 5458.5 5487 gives 1.05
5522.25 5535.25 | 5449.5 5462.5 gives 0.93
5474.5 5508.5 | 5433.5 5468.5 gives 0.98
